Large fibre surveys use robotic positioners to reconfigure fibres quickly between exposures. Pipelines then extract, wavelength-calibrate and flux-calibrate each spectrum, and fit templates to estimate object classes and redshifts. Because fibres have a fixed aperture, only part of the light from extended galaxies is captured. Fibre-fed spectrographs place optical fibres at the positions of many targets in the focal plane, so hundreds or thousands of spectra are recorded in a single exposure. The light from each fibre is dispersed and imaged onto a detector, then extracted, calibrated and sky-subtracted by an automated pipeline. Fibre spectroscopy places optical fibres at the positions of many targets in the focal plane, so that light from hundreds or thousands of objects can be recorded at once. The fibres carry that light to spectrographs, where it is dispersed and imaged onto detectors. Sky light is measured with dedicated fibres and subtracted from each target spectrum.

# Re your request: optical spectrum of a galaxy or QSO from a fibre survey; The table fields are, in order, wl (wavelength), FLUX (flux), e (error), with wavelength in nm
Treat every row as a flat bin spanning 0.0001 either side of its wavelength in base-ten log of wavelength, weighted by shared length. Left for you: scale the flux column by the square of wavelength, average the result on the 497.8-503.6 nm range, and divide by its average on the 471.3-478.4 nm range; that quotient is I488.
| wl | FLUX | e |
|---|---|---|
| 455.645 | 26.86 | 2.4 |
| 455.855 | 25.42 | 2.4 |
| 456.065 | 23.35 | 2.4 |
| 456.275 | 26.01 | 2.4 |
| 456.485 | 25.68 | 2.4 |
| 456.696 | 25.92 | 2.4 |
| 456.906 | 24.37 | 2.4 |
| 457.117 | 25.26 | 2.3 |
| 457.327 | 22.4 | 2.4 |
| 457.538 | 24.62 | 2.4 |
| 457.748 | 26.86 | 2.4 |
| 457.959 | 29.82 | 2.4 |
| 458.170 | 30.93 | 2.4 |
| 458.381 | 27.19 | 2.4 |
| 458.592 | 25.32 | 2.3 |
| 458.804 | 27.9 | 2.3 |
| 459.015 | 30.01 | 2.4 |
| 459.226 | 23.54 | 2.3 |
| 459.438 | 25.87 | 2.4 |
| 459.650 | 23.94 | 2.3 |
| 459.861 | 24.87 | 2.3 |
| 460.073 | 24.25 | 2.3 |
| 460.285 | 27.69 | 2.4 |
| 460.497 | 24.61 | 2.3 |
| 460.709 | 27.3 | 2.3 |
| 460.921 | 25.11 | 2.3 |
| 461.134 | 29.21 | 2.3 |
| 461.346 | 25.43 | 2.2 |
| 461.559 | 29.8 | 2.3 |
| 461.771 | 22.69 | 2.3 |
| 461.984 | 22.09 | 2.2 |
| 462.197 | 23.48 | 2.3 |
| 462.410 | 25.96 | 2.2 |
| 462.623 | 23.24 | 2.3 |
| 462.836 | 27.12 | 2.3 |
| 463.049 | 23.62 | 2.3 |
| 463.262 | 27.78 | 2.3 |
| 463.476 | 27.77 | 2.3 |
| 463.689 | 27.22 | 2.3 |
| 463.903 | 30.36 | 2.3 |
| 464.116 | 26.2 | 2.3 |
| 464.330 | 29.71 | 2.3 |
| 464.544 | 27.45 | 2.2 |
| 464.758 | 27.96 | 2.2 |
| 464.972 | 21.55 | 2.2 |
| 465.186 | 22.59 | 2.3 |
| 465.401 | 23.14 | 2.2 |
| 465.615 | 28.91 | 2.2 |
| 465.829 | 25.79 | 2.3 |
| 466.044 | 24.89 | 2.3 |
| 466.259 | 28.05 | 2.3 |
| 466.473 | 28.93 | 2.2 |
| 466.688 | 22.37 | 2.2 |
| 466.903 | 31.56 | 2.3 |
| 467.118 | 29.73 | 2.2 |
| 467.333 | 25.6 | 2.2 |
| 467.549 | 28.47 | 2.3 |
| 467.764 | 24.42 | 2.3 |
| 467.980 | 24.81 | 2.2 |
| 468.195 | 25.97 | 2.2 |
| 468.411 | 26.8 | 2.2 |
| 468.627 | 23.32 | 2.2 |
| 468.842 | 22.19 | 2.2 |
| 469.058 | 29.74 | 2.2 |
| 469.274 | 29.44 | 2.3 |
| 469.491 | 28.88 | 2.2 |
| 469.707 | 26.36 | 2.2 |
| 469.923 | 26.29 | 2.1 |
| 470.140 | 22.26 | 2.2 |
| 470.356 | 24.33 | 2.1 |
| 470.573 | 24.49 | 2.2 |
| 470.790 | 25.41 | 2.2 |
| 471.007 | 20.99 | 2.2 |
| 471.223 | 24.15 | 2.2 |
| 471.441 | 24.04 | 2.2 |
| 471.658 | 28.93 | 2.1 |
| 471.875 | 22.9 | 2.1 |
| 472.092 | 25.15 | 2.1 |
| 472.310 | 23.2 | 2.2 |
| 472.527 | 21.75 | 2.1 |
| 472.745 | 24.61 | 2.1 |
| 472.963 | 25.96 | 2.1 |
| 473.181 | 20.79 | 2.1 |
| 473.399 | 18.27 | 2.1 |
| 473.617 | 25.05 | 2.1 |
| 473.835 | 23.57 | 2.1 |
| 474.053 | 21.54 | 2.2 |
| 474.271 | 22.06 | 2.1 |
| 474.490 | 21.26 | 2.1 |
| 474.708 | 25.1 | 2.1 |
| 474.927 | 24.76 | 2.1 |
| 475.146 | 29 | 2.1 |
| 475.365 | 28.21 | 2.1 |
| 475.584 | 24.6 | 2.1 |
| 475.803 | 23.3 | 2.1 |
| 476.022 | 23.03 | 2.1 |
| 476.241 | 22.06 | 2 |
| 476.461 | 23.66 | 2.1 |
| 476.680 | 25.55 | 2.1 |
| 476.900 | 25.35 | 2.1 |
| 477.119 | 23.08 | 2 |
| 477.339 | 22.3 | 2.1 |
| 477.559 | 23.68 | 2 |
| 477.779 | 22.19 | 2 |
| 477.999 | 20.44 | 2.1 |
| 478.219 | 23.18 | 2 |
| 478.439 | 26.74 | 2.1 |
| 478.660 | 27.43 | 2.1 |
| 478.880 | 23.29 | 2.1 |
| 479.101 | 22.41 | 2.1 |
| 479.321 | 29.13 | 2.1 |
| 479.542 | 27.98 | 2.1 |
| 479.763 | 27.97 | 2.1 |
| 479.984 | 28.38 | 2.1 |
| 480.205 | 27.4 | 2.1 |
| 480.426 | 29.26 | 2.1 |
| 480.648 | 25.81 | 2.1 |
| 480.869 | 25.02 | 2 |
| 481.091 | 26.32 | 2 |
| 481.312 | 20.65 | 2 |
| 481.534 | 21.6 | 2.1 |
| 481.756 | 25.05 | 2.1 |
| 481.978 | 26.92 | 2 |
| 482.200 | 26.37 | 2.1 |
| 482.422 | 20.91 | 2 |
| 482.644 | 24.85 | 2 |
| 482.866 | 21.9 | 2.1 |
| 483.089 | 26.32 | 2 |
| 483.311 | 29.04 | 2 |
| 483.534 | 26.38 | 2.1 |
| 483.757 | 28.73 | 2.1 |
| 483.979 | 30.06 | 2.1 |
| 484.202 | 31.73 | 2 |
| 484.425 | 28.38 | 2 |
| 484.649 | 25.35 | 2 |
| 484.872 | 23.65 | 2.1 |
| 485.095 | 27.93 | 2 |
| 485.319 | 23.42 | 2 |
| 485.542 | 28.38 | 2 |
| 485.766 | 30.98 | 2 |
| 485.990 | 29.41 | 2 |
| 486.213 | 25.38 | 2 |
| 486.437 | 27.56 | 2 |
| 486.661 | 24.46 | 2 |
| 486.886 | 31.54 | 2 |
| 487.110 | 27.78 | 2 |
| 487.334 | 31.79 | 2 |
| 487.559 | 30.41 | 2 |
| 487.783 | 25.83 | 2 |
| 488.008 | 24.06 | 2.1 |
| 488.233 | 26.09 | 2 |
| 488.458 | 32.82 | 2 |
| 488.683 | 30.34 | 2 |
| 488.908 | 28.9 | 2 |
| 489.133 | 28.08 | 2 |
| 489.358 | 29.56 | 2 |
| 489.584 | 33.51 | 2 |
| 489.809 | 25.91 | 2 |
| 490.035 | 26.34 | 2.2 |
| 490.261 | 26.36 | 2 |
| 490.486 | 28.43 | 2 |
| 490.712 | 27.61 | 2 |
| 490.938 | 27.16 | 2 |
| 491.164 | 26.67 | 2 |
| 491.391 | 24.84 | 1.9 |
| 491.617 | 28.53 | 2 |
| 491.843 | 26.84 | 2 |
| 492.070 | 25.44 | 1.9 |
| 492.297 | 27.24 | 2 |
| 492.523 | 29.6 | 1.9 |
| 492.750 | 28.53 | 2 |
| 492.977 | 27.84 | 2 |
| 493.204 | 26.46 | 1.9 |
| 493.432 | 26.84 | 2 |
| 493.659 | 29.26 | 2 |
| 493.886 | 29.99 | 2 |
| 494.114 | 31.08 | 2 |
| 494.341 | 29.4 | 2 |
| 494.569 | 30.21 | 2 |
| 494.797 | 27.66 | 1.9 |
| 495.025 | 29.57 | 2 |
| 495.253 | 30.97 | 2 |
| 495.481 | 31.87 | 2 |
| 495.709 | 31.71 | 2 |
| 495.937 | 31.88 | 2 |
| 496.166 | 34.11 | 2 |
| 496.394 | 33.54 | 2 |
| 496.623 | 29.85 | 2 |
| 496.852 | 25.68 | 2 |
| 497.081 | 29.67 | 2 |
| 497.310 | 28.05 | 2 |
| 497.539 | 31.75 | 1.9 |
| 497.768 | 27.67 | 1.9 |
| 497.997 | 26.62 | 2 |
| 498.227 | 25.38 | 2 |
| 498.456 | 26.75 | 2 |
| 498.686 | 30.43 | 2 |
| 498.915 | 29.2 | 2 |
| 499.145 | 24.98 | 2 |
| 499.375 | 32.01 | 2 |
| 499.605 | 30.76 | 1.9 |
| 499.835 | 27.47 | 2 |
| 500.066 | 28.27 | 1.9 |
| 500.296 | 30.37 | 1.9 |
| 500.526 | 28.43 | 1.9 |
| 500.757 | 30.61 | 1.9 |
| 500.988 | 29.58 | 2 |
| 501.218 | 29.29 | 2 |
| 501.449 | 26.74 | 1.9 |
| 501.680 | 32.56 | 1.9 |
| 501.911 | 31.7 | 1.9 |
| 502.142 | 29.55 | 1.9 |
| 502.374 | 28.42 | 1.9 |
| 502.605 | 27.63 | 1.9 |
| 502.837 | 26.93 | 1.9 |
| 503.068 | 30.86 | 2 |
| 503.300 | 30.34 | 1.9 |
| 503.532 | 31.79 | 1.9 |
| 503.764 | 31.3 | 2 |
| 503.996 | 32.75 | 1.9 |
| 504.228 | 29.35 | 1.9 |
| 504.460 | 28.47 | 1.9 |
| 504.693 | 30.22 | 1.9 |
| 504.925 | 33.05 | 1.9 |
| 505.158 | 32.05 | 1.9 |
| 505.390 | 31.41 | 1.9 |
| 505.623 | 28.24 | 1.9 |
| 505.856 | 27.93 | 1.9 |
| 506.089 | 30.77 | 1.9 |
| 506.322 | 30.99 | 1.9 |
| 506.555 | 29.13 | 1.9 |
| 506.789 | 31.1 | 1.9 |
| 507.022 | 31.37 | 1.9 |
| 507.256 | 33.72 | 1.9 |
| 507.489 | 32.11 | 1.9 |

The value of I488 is 1.36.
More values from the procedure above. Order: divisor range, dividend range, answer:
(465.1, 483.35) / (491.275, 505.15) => 1.30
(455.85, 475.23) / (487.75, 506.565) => 1.30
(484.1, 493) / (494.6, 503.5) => 1.10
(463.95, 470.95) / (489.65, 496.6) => 1.22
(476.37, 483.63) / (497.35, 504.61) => 1.27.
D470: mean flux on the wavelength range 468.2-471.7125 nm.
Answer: 25.4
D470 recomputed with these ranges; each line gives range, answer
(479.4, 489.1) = 27.1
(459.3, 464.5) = 26.1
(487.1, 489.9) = 28.9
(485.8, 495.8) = 28.4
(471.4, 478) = 23.8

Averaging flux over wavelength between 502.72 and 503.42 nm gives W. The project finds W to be 29.4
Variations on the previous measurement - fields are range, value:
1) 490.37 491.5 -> 27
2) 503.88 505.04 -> 30.8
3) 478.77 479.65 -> 25.7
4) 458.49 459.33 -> 26.7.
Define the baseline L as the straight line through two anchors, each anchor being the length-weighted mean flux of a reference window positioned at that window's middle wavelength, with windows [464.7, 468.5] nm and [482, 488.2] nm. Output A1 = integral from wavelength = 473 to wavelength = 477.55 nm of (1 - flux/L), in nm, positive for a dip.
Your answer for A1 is 0.50 nm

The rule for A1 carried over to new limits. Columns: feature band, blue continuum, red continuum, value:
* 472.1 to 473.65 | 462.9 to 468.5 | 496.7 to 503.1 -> 0.24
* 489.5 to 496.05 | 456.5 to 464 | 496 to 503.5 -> 0.04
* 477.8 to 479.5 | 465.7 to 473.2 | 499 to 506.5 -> 0.13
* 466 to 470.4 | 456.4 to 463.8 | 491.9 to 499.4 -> 0.04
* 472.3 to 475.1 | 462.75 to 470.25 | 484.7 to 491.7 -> 0.40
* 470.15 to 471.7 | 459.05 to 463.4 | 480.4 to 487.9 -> 0.10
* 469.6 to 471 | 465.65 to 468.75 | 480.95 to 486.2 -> 0.10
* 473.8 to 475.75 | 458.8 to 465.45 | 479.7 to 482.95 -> 0.08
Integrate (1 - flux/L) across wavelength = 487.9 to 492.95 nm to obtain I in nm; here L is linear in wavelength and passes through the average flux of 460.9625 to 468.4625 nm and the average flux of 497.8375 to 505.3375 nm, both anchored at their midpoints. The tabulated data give 0.119 nm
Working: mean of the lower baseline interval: 26.3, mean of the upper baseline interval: 29.5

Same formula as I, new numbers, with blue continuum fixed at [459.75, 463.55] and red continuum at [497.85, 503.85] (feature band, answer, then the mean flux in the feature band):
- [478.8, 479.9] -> 0.04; 26.3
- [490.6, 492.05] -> 0.07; 26.8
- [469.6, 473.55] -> 0.39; 23.9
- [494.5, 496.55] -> -0.19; 31.3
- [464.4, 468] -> -0.04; 26.3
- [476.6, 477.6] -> 0.11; 24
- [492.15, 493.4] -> 0.03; 27.8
